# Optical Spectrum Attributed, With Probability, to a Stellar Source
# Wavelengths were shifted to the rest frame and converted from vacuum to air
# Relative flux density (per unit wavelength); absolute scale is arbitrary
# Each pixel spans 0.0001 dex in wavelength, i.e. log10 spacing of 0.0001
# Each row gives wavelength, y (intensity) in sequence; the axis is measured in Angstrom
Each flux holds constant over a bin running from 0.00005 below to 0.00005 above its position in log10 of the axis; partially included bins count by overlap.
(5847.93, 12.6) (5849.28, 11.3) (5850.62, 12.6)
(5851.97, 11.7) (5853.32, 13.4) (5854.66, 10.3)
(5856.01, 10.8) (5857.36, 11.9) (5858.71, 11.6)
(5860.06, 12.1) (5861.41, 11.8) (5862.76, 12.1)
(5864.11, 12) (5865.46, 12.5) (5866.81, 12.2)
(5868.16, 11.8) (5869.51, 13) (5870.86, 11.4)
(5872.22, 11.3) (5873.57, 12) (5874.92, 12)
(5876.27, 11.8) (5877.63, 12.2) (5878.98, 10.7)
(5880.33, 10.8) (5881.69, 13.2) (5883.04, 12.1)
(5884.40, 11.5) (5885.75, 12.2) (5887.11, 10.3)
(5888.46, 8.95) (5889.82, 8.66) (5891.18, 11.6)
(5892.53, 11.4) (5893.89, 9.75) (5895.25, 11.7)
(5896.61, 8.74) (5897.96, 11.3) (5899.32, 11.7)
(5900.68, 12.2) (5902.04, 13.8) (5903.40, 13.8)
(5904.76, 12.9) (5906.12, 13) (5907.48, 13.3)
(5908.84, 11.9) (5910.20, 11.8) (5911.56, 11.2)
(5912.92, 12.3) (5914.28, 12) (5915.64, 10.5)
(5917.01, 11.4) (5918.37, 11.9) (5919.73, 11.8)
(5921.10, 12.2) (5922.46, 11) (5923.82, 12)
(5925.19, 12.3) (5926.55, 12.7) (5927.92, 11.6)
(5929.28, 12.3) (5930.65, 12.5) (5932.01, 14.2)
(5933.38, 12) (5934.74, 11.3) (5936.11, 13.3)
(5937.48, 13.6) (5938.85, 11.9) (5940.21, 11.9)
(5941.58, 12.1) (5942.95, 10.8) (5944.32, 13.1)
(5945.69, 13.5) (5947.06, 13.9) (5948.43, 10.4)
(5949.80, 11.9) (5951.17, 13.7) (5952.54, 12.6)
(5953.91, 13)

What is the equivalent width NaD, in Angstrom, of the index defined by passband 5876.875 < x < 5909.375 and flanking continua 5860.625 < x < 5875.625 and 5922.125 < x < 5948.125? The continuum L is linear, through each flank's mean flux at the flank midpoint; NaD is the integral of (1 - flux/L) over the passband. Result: 1.6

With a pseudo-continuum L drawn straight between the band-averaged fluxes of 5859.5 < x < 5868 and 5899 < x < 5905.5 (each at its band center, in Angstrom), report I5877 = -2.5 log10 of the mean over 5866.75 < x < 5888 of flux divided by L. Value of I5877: 0.06 mag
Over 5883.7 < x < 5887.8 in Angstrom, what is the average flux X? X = 11.3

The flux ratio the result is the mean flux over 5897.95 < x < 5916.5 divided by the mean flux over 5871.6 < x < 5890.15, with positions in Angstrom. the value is 1.09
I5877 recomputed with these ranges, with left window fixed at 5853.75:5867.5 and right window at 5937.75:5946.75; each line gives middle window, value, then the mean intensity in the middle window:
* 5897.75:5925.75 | 0.001 mag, 12.1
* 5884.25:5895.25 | 0.135 mag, 10.6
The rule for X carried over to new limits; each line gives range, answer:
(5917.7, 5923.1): 11.7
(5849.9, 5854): 12.6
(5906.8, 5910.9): 12.3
